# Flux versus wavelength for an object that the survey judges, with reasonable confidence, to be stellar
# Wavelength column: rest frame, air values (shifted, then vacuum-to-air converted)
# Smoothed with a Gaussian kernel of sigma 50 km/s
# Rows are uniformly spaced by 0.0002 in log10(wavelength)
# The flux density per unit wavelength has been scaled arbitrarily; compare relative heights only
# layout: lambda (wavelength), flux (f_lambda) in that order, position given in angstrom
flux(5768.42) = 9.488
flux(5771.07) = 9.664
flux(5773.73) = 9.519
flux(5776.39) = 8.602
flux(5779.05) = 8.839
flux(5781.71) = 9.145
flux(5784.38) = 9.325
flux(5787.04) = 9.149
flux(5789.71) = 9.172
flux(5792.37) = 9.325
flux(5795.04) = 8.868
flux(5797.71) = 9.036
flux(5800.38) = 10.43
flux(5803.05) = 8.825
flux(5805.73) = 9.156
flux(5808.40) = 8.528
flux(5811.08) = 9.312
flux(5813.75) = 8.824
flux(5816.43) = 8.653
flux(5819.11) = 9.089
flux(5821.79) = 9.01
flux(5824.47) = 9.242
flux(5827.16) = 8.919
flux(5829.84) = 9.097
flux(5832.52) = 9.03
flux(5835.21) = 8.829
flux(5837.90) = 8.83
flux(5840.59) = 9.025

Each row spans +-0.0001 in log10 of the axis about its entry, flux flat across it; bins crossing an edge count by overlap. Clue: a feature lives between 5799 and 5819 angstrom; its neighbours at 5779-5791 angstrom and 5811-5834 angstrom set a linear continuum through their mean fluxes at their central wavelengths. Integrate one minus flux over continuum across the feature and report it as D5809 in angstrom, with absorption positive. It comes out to -0.1 angstrom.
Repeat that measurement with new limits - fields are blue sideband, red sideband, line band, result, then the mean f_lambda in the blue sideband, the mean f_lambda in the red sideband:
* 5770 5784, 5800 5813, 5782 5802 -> -0.4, 9.15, 9.14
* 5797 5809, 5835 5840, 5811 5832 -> 0.1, 9.24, 8.85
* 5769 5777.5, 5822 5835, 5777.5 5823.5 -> 0.4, 9.3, 9.05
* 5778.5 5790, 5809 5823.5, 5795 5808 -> -0.3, 9.14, 8.96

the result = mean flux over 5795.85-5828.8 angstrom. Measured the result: 9.08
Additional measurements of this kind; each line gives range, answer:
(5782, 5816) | 9.15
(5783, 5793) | 9.24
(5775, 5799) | 9.05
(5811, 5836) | 8.99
